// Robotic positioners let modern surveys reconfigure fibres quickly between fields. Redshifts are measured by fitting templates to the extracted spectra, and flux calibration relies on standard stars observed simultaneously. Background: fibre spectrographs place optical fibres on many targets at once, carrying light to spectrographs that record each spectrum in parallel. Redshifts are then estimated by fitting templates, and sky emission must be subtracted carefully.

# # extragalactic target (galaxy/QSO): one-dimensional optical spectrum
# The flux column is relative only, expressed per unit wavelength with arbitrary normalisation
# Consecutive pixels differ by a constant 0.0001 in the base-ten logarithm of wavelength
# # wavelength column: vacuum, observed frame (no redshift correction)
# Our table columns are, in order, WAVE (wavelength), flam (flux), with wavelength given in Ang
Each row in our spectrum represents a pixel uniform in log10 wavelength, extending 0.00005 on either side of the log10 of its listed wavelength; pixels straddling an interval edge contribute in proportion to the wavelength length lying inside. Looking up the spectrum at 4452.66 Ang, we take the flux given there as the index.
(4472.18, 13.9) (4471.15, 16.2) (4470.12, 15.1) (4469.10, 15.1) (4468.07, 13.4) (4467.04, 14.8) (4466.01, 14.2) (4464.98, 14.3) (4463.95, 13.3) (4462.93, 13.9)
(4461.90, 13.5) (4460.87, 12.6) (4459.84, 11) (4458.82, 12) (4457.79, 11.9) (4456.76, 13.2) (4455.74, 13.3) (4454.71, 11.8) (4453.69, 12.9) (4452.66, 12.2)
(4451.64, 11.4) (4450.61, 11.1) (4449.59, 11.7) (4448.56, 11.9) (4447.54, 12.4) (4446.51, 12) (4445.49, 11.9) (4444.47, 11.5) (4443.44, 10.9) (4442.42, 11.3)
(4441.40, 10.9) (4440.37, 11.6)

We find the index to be 12.2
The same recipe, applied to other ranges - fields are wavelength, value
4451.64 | 11.4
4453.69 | 12.9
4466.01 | 14.2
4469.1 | 15.1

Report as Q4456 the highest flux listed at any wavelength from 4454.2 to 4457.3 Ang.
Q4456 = 13.3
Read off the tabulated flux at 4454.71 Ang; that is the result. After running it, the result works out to 11.8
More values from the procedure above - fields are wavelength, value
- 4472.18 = 13.9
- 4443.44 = 10.9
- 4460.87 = 12.6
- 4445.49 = 11.9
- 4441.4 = 10.9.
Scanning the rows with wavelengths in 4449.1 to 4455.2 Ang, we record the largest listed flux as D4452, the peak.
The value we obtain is 12.9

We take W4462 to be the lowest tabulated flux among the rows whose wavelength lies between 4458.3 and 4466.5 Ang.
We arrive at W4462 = 11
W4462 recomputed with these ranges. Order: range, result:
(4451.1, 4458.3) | 11.4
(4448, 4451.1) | 11.1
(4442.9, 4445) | 10.9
